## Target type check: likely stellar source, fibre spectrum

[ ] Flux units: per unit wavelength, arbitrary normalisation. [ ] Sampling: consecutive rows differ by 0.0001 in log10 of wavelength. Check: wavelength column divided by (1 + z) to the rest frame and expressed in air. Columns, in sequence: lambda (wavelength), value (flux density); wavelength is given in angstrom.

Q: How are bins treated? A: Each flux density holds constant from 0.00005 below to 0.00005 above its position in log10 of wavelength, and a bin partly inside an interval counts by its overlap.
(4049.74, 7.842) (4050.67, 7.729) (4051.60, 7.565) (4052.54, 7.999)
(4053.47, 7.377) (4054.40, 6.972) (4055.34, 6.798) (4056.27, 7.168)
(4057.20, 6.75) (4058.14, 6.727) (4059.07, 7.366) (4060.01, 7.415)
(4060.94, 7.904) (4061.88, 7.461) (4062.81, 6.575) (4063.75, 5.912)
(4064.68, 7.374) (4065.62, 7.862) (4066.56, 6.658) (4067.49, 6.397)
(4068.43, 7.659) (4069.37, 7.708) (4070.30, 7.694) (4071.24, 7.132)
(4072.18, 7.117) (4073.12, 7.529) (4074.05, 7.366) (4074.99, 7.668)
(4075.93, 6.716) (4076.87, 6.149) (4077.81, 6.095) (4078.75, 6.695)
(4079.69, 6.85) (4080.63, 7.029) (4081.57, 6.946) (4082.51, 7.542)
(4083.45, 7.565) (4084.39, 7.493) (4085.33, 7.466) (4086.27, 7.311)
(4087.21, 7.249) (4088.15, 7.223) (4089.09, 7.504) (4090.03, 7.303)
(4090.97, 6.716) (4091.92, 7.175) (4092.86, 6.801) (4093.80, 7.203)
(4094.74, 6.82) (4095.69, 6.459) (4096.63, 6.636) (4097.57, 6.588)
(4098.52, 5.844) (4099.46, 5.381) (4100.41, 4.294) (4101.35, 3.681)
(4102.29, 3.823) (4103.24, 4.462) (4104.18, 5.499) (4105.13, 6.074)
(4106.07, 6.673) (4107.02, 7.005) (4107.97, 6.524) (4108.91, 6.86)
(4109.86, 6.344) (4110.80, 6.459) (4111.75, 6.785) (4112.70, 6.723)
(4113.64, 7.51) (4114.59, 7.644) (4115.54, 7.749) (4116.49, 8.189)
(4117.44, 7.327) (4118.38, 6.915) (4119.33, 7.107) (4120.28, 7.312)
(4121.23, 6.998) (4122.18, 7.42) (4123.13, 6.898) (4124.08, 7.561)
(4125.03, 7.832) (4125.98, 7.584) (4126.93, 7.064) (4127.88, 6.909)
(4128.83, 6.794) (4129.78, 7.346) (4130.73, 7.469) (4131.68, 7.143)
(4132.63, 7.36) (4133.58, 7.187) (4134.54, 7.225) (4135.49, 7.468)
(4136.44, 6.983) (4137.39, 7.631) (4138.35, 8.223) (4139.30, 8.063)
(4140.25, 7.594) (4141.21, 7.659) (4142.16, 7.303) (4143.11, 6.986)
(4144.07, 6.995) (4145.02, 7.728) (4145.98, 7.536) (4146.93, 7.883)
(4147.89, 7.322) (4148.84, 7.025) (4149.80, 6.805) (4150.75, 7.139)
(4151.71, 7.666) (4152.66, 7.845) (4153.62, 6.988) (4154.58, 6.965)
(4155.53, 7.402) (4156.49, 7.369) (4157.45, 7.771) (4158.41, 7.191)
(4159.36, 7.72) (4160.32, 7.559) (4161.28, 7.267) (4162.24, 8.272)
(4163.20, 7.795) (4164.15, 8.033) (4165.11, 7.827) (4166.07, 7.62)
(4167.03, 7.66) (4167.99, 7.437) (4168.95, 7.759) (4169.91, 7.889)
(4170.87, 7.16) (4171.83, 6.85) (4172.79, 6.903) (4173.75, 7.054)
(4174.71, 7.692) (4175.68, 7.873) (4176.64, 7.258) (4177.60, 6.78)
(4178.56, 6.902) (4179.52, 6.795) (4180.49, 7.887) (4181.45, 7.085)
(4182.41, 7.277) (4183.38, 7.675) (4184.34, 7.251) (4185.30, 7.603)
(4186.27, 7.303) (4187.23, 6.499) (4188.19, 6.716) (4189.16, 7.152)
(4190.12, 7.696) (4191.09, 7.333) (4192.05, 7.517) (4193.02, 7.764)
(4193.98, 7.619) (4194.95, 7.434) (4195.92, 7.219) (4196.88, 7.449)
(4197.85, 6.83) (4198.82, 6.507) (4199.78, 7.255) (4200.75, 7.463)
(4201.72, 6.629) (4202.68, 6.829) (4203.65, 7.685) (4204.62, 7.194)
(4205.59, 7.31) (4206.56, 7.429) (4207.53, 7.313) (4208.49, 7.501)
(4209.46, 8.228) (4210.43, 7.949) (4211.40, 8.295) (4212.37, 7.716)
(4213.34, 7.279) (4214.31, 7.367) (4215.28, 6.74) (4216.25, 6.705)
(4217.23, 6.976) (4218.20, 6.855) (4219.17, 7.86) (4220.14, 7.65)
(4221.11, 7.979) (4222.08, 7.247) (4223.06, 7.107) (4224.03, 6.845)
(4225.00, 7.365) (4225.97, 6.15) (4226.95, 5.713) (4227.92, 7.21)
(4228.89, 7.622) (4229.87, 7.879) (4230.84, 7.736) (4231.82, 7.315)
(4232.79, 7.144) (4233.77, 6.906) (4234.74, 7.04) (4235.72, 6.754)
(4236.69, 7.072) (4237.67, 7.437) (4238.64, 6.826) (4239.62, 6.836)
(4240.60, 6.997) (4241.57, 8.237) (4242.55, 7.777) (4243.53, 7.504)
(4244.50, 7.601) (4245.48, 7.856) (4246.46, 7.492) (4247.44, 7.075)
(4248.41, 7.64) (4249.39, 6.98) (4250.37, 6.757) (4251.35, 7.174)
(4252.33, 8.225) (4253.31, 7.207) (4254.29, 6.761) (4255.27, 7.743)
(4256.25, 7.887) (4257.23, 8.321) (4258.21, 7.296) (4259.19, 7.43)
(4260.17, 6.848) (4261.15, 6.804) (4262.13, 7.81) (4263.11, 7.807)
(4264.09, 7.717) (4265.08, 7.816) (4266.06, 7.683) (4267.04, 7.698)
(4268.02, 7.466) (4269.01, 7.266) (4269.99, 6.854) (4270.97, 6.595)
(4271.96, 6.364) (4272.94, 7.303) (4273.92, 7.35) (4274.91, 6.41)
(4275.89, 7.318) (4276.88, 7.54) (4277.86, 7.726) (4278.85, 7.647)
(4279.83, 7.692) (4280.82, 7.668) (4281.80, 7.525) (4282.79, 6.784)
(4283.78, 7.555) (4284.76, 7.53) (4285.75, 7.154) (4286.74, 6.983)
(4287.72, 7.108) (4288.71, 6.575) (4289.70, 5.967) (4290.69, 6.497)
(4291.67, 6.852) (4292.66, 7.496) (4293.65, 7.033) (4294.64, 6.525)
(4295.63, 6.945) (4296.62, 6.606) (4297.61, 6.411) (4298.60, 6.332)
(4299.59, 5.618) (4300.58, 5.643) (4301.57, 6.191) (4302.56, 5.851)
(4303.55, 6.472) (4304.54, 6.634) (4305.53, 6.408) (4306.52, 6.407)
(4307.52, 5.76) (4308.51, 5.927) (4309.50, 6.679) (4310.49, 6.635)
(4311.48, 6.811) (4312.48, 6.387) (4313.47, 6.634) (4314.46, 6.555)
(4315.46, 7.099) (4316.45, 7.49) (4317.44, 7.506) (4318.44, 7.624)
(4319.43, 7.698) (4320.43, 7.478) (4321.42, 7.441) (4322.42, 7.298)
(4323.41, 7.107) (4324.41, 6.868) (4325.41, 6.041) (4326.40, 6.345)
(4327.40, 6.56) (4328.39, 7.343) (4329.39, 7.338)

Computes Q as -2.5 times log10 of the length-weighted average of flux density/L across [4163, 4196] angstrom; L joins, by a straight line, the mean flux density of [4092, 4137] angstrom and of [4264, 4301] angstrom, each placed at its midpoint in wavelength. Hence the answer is -0.082 mag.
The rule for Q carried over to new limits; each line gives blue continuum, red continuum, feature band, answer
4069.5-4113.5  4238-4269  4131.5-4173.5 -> -0.08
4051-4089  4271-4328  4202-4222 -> -0.07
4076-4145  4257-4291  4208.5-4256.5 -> -0.02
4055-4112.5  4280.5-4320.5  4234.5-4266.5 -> -0.10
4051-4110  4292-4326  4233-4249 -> -0.09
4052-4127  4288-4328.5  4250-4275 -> -0.10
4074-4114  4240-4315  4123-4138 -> -0.10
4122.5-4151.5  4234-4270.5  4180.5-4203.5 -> 0.02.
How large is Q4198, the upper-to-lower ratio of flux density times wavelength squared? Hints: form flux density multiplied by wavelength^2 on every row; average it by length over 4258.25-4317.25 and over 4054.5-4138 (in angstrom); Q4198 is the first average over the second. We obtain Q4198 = 1.10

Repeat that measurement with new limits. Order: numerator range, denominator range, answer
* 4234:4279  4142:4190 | 1.04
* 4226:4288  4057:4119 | 1.17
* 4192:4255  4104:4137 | 1.08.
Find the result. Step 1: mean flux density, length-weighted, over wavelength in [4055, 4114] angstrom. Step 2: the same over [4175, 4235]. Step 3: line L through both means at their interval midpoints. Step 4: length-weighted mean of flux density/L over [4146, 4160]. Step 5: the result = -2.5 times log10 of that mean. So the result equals -0.049 mag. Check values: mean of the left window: 6.76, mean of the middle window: 7.37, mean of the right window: 7.27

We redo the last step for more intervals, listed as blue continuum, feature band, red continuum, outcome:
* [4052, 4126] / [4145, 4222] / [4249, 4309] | -0.065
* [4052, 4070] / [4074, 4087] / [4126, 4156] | 0.024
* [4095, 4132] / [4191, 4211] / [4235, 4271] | -0.037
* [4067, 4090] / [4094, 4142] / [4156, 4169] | 0.088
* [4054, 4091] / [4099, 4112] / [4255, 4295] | 0.249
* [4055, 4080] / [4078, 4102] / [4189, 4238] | 0.066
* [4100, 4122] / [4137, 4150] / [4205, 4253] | -0.123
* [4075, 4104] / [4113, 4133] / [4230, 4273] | -0.101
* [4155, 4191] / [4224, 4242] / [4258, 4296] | 0.026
